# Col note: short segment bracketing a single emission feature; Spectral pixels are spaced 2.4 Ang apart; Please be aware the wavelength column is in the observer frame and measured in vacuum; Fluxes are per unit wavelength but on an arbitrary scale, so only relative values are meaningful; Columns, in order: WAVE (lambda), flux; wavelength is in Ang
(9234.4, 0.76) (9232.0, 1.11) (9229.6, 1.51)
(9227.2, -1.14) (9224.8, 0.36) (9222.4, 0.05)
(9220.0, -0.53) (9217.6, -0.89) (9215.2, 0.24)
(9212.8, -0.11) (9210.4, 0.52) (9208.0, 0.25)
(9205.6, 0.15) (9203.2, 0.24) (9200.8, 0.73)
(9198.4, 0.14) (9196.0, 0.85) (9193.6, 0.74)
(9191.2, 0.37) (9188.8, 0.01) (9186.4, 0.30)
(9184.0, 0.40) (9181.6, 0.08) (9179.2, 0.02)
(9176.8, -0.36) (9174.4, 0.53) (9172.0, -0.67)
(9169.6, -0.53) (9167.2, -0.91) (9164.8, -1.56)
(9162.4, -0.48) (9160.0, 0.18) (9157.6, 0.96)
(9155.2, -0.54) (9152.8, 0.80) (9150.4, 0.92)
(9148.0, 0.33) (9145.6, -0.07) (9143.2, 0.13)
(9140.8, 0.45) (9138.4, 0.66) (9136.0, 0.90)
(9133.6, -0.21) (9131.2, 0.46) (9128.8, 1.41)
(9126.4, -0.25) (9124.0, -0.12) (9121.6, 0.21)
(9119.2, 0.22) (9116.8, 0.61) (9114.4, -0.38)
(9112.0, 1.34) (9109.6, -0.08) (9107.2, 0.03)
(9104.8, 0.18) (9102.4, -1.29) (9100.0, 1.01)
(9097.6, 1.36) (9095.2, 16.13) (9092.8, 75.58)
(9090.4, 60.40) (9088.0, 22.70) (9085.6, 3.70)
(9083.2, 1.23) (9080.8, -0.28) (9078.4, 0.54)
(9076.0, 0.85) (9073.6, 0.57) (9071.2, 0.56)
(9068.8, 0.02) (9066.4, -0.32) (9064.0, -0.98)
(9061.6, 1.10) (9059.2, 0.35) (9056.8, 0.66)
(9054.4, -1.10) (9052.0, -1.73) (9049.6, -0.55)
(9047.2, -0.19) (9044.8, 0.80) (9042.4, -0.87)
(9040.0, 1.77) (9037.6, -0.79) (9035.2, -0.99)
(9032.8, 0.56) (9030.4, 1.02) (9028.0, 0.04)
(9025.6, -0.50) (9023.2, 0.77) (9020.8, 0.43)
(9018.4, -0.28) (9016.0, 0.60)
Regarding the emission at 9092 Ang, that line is [O III]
